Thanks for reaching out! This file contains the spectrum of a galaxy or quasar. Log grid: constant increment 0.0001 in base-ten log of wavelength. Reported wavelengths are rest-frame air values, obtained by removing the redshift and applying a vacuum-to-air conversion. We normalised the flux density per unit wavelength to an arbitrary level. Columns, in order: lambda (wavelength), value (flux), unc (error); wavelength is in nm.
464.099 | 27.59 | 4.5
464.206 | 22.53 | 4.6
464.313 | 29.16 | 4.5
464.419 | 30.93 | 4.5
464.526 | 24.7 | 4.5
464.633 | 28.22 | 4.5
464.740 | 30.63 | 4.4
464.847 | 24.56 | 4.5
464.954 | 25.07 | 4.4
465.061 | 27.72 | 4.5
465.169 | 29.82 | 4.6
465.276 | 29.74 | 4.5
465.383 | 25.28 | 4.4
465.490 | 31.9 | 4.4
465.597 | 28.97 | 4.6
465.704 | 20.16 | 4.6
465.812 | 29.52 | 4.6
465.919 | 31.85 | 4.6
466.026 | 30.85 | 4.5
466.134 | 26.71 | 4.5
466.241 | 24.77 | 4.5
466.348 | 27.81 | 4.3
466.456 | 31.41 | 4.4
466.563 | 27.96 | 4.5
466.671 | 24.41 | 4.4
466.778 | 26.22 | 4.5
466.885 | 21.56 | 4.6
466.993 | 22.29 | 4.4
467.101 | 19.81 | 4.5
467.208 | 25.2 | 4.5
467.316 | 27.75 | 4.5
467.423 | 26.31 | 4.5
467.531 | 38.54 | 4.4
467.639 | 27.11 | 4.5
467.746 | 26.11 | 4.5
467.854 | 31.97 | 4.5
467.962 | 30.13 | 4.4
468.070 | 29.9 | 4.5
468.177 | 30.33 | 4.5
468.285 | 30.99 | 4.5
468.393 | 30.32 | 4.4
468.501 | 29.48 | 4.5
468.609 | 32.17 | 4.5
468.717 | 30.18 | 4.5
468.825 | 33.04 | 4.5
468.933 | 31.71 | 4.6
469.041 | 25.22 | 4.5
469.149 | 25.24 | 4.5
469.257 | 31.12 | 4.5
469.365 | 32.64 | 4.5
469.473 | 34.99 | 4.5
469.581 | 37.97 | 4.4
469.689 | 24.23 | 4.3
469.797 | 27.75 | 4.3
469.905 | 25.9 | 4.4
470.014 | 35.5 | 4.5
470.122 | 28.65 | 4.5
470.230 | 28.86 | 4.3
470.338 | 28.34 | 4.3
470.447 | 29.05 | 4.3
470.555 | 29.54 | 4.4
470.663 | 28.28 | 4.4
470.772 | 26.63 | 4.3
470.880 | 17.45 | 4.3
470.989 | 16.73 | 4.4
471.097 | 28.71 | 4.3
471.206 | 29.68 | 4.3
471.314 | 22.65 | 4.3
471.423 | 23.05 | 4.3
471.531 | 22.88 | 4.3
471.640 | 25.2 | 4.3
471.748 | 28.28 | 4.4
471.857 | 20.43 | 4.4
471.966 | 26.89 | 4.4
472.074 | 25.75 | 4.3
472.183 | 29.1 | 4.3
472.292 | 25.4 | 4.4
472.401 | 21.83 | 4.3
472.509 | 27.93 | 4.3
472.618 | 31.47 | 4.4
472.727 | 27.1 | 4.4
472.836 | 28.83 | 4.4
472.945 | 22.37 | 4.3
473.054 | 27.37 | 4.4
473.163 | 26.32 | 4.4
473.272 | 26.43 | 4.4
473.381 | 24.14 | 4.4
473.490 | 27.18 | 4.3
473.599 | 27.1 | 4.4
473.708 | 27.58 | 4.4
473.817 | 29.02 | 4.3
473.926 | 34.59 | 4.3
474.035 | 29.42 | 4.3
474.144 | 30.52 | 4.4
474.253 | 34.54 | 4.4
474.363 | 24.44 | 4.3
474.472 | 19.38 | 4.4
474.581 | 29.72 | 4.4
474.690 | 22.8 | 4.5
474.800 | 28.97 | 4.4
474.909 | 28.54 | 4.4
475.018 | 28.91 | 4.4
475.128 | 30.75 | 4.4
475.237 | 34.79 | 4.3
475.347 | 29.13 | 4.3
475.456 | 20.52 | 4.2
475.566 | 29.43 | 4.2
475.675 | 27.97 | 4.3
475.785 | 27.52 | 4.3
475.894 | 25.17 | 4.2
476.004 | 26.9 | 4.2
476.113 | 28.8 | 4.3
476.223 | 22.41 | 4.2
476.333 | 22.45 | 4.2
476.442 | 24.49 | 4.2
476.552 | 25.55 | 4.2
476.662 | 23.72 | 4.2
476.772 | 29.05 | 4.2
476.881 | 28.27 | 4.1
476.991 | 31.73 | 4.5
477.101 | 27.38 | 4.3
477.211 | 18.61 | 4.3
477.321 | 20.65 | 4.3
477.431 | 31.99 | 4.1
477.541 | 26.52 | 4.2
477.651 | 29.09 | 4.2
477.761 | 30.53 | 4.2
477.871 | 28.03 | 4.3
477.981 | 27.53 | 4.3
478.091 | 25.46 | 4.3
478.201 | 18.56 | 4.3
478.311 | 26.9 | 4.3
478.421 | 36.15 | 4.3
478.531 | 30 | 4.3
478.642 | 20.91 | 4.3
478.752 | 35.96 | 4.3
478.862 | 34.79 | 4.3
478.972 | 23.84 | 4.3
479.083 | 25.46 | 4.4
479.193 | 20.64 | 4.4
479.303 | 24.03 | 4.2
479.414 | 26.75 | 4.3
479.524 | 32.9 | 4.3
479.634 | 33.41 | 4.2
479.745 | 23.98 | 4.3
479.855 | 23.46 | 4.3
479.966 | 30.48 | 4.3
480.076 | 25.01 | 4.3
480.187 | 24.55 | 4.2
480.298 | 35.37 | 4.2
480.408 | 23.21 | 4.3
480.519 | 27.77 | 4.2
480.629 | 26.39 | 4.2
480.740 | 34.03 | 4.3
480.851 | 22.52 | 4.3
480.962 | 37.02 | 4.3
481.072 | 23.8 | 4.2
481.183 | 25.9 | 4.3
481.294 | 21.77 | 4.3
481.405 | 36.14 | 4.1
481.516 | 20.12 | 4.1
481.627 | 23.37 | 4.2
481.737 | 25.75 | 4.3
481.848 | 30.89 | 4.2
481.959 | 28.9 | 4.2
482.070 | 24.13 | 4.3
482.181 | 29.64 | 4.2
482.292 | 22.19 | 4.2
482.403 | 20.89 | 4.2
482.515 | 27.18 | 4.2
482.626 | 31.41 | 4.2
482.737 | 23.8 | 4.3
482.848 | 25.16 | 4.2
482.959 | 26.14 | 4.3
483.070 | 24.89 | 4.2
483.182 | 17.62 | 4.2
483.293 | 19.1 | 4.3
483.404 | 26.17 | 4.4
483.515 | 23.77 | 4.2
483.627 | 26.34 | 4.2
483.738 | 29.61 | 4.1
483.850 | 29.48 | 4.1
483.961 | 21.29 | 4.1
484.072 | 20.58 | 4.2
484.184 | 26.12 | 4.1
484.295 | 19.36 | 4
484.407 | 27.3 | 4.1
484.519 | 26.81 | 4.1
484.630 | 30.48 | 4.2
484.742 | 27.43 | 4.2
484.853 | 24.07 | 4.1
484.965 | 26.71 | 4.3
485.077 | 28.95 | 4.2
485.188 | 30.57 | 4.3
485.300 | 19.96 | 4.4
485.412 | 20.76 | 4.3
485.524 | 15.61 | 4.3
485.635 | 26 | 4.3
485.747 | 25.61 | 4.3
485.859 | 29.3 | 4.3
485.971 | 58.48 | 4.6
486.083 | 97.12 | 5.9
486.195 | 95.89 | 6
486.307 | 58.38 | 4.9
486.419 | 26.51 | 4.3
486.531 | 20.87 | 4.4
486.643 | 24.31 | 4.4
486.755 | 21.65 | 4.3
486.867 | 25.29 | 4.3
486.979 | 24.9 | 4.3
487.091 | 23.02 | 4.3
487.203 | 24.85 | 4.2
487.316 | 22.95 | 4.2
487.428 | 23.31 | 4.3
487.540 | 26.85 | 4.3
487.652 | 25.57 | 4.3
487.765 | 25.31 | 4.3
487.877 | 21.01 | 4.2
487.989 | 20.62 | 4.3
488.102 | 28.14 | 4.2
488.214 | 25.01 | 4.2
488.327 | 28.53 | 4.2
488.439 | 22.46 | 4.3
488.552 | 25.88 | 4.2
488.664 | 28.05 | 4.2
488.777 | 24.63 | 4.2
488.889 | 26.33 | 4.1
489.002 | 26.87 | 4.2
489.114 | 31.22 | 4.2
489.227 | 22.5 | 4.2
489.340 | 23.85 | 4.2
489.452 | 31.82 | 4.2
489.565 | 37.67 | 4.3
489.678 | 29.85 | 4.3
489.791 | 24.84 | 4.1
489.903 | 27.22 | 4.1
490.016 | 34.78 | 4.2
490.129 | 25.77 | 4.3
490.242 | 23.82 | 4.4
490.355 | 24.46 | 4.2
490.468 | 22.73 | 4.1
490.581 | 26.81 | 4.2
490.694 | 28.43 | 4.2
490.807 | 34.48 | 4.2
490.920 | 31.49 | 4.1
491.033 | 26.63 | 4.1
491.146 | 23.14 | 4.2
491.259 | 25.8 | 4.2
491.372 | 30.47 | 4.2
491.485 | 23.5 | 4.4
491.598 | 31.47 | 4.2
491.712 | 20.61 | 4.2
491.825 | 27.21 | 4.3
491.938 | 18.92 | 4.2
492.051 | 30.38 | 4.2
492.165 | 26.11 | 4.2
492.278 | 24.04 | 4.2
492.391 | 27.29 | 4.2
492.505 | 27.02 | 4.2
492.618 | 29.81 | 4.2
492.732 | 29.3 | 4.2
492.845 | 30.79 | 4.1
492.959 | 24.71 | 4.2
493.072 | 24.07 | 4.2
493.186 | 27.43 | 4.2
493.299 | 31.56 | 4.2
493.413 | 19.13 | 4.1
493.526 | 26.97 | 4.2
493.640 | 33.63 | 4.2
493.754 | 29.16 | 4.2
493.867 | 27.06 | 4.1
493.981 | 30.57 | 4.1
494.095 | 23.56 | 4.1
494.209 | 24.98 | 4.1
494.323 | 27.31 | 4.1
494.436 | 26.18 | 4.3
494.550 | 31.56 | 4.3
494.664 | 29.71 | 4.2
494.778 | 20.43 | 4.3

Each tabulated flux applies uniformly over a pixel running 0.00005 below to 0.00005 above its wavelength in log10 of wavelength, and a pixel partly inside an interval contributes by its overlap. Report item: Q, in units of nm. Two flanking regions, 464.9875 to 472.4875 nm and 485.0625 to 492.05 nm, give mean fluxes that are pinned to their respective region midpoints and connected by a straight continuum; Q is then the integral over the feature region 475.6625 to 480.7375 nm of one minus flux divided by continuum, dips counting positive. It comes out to 0.25 nm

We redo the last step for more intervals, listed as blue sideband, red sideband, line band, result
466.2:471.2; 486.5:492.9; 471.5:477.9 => 0.171 nm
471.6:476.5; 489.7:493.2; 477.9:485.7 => 0.234 nm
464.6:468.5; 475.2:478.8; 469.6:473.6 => 0.152 nm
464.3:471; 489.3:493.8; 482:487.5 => -0.269 nm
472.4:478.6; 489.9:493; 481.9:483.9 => 0.133 nm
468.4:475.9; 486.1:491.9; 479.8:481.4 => 0.037 nm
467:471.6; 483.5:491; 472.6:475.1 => 0.072 nm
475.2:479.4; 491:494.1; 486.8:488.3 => 0.135 nm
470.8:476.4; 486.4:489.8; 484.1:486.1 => -0.302 nm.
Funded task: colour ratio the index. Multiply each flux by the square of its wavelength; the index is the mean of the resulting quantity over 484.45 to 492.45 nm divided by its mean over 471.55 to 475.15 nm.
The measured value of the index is 1.13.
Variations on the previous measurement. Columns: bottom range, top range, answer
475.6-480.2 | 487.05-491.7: 1.04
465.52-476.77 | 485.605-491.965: 1.16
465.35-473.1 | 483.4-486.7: 1.25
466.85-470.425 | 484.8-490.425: 1.10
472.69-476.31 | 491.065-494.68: 1.06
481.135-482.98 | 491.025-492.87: 1.06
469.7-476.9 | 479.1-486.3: 1.12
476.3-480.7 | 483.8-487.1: 1.21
